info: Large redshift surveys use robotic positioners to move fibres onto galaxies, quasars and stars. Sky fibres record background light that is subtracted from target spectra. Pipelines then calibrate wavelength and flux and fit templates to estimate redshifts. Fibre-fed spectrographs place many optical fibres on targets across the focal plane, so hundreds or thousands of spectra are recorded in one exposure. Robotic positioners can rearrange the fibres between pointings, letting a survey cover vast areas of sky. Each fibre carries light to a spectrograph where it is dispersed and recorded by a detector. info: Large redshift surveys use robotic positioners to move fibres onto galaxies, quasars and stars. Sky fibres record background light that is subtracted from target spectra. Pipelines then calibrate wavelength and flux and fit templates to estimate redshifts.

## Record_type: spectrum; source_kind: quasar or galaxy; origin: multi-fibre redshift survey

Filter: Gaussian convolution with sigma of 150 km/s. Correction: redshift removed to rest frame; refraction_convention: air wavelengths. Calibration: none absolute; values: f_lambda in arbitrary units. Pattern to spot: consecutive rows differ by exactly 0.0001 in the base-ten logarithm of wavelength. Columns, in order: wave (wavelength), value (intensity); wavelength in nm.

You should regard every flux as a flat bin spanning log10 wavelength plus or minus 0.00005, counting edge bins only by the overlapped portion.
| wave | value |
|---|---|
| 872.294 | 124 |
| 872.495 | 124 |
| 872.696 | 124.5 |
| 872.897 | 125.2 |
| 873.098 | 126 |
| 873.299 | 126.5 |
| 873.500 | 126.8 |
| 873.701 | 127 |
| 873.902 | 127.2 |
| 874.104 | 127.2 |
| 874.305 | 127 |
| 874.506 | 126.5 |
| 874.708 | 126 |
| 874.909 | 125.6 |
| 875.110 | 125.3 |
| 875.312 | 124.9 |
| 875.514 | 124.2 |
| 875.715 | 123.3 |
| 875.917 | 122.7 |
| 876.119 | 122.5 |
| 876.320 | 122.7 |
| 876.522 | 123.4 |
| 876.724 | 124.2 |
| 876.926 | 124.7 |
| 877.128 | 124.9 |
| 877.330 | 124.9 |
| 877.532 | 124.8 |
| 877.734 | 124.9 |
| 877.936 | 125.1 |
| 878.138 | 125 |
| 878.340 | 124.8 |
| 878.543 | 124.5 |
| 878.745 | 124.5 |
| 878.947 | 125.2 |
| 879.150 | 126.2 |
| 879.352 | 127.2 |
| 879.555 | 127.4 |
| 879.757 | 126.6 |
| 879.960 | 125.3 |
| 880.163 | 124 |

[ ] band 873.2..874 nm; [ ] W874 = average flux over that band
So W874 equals 127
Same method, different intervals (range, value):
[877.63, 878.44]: 125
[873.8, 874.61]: 127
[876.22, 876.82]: 123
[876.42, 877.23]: 124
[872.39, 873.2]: 125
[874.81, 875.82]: 125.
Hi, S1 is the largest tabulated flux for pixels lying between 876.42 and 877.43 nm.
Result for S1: 124.9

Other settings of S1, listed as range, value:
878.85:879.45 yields 127.2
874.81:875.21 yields 125.6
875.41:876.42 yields 124.2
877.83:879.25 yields 126.2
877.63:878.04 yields 125.1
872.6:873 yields 125.2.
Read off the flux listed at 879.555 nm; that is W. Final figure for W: 127.4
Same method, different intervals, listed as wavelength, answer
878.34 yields 124.8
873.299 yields 126.5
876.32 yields 122.7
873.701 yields 127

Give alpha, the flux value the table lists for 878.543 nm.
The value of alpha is 124.5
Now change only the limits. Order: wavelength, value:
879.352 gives 127.2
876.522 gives 123.4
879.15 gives 126.2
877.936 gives 125.1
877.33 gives 124.9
